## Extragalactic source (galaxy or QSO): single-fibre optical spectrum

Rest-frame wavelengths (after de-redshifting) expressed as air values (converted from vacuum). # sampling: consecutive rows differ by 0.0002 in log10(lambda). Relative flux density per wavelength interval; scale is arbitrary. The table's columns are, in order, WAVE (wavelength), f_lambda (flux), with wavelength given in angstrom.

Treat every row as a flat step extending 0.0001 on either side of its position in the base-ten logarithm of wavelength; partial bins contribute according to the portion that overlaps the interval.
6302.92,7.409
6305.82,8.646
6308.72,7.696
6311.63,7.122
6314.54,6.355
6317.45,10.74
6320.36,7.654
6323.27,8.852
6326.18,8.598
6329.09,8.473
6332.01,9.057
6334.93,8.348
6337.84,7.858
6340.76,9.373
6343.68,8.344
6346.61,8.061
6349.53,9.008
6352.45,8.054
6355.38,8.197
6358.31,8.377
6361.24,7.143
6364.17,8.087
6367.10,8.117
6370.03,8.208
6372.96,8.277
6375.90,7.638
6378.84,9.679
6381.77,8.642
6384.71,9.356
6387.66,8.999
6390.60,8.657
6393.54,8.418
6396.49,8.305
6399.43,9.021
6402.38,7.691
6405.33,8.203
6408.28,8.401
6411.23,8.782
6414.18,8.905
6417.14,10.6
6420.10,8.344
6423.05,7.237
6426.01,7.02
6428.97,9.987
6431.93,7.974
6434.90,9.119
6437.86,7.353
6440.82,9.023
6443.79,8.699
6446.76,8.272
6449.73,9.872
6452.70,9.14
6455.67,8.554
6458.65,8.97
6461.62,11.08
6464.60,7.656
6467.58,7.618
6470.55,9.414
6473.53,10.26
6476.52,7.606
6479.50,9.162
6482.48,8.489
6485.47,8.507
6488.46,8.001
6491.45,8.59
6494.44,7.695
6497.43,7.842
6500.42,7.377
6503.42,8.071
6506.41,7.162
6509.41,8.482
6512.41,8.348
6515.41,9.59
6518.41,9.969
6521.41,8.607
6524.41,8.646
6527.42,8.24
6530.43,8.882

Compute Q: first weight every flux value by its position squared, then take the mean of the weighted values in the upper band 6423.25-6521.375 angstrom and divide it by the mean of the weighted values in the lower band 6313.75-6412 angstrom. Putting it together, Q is 1.05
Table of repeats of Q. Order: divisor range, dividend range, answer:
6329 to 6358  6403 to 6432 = 1.03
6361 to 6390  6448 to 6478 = 1.09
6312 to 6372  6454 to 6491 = 1.10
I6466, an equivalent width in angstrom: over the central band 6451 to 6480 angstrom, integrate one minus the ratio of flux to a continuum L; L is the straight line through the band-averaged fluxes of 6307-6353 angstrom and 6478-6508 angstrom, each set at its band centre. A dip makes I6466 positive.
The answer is -2.9 angstrom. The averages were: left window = 8.36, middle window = 8.95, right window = 8.09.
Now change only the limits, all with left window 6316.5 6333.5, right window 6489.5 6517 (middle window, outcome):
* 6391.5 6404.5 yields 0.3 angstrom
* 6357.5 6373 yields 1.2 angstrom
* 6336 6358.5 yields 0.9 angstrom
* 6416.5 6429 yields 0.2 angstrom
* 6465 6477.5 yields -0.6 angstrom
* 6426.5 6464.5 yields -2.5 angstrom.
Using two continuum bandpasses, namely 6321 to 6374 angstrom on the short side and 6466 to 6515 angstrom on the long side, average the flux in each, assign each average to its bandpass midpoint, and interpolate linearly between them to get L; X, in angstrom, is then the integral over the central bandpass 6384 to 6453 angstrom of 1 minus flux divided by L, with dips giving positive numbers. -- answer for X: -2.4 angstrom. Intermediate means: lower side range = 8.35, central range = 8.62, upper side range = 8.32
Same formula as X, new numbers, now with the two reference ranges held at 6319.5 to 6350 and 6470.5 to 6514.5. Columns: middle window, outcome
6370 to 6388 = -0.5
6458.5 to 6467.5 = -0.7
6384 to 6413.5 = -0.5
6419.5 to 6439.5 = 0.6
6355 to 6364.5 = 0.6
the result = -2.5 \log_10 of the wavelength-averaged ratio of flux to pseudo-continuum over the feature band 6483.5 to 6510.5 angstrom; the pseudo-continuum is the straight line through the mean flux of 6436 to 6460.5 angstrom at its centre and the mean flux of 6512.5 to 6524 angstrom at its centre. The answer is 0.14 mag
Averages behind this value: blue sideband 8.78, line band 7.97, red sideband 9.2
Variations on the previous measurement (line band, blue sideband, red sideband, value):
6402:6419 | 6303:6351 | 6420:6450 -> -0.05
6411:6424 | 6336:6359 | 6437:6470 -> -0.02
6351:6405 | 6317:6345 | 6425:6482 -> 0.04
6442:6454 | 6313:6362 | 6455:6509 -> -0.07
